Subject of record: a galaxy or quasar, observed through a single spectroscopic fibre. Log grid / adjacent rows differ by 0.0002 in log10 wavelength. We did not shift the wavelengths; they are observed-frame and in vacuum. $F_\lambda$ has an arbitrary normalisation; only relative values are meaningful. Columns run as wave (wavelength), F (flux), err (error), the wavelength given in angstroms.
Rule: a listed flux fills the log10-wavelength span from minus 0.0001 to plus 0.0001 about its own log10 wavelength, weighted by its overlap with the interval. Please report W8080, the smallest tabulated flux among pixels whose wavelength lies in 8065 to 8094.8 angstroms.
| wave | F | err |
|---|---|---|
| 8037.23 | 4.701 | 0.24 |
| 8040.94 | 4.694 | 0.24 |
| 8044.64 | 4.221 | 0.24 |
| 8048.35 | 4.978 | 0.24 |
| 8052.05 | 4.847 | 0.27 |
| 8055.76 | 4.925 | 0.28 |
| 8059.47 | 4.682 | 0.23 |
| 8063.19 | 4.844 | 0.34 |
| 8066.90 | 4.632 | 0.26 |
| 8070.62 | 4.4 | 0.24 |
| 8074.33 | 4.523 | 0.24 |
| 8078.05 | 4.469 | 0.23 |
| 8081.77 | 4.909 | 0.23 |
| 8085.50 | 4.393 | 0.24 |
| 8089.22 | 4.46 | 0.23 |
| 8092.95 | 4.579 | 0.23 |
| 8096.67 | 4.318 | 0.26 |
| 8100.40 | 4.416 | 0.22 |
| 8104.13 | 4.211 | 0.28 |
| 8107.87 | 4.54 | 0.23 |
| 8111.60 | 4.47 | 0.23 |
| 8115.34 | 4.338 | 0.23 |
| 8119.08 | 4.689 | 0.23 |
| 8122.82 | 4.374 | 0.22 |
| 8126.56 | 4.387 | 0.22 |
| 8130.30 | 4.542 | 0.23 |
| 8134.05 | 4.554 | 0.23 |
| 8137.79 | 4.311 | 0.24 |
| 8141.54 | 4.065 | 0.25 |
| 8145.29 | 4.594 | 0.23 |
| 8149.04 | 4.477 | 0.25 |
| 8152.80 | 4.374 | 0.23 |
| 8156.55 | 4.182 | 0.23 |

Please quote 4.393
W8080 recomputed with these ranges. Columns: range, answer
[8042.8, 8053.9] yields 4.221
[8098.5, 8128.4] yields 4.211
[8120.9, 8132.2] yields 4.374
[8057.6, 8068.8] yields 4.632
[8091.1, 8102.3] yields 4.318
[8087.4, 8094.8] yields 4.46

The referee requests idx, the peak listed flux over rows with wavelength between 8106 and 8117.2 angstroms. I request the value 4.54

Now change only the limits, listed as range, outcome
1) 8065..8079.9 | 4.632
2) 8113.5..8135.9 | 4.689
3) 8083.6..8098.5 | 4.579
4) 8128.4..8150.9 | 4.594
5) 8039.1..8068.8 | 4.978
